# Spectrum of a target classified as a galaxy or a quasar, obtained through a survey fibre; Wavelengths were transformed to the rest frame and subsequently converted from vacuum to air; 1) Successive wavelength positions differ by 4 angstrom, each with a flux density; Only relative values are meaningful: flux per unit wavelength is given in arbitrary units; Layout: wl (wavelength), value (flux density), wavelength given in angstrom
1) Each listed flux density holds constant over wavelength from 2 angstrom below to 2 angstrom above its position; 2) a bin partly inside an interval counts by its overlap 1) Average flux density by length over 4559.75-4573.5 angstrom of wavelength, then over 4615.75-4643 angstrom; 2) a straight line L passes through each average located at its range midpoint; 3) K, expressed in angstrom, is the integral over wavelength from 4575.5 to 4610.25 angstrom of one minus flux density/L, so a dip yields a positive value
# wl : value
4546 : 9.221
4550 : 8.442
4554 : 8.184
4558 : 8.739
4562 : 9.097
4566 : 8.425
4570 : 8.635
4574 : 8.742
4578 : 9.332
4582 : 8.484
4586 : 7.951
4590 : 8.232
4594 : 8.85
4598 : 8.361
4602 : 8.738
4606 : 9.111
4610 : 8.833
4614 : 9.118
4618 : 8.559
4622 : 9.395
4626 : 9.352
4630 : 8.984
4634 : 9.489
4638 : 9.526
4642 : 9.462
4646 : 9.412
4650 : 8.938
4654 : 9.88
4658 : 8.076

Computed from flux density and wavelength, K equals 1.1 angstrom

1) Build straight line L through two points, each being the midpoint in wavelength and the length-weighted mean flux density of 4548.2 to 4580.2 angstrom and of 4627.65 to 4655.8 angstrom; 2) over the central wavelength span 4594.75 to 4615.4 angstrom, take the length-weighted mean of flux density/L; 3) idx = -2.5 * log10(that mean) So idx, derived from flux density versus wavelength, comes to 0.03 mag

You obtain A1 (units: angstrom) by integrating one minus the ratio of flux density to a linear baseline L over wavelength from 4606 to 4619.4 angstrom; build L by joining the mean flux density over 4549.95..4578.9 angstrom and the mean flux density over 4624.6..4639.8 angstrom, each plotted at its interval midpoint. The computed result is 0.4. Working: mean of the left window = 8.69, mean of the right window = 9.33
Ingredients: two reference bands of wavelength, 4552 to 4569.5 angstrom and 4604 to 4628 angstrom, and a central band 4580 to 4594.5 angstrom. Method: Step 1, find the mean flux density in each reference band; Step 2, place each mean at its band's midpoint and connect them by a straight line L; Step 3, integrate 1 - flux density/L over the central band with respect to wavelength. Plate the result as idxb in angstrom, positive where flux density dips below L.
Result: 0.8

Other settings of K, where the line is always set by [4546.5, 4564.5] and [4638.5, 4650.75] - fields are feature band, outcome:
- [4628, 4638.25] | -0.05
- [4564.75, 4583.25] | 0.12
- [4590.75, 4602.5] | 0.50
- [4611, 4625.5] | 0.15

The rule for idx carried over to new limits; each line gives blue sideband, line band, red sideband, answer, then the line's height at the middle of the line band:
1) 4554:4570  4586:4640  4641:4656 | 0.023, 9.11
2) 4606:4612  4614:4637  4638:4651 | -0.006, 9.12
